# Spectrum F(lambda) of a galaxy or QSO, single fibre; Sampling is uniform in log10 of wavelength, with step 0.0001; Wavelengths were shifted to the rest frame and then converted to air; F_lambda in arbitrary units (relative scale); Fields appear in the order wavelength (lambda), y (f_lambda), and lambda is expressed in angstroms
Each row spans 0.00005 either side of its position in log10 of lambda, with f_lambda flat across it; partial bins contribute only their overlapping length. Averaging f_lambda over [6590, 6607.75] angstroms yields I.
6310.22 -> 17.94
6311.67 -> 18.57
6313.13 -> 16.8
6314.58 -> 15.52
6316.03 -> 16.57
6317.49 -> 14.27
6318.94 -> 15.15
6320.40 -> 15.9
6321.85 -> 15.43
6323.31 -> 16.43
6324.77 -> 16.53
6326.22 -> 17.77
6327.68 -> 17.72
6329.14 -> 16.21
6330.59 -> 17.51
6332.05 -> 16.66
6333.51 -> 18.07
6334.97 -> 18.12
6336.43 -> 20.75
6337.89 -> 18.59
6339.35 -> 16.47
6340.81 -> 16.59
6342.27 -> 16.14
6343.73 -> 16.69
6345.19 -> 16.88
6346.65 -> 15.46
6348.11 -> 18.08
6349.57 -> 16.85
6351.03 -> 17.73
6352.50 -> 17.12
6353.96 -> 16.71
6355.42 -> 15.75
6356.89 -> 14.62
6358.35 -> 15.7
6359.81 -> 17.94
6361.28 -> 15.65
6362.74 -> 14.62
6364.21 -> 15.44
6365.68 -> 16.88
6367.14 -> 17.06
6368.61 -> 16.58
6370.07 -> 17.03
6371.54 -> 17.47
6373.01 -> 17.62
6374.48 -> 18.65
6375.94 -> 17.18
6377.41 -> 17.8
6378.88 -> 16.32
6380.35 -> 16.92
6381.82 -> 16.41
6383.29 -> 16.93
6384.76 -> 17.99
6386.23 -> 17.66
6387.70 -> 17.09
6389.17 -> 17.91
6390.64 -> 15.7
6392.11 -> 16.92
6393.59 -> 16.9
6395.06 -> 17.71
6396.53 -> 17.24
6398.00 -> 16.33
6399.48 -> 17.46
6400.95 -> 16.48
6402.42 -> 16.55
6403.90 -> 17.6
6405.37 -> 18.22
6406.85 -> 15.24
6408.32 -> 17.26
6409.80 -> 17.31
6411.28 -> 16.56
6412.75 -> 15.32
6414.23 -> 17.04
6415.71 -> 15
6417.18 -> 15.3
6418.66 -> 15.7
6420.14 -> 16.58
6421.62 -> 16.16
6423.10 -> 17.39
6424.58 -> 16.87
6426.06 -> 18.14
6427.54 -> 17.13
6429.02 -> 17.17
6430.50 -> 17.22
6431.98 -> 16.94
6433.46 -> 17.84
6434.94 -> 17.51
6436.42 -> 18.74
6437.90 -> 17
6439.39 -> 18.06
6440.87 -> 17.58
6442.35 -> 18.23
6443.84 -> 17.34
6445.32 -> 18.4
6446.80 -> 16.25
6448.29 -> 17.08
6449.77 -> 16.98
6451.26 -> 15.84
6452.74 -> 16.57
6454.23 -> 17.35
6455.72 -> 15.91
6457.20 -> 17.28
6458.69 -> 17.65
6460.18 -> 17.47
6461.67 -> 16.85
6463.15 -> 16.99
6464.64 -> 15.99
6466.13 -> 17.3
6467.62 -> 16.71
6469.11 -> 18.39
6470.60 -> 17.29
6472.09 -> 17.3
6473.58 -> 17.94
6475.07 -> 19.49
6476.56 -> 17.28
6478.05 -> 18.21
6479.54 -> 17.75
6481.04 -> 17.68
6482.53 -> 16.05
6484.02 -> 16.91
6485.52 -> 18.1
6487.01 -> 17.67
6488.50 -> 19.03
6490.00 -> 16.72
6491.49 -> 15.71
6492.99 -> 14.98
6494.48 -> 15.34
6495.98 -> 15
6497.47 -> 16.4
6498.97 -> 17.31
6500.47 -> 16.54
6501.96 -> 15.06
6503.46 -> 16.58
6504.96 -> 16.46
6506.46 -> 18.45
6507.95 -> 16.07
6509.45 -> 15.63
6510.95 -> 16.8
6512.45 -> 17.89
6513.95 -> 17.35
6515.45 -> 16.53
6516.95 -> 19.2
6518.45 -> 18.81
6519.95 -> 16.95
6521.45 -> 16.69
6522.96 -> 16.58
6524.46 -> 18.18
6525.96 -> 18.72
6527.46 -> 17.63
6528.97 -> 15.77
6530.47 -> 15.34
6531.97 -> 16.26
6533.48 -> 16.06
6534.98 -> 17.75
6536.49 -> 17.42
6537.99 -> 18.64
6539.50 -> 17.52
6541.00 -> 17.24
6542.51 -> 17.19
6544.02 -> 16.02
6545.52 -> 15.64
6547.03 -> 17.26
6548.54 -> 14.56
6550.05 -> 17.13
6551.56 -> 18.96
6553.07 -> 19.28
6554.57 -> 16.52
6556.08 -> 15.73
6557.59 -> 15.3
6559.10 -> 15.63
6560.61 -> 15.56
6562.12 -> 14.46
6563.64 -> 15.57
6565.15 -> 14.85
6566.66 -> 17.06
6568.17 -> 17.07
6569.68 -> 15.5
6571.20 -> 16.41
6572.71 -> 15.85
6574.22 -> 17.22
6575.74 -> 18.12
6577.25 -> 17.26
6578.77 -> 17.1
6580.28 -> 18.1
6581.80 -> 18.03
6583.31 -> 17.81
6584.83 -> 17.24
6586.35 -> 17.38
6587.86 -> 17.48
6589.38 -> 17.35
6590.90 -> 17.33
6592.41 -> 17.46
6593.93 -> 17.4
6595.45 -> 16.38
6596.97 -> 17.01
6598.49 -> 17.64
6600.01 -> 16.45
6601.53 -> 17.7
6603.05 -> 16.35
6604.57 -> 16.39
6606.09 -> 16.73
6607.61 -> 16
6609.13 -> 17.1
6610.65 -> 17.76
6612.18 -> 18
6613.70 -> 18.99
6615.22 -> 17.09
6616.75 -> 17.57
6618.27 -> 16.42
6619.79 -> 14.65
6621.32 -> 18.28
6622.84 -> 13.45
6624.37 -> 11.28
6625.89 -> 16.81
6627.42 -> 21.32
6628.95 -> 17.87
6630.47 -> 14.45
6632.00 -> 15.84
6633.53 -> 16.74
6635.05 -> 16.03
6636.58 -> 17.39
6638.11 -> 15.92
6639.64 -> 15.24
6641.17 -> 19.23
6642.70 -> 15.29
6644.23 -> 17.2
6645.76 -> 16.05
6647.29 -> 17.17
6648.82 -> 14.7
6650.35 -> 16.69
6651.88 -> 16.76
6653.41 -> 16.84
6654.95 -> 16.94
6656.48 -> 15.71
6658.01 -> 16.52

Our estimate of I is 16.9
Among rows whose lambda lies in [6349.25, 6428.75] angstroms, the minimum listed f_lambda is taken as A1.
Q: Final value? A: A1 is 14.62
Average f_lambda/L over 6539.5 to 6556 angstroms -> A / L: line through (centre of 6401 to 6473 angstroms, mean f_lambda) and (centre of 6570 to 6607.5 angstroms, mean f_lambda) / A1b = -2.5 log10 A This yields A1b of 0.01 mag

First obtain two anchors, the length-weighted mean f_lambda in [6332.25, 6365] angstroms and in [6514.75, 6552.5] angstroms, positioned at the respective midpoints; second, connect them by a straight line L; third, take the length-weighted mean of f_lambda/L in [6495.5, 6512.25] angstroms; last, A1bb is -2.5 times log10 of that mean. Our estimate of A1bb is 0.040 mag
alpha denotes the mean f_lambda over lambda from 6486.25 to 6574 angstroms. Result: 16.7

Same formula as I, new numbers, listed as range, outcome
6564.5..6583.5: 16.9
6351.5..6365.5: 16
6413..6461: 17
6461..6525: 17.1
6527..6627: 16.7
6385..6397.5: 17.2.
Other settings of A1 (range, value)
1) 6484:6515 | 14.98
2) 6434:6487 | 15.84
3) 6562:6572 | 14.46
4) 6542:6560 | 14.56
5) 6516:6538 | 15.34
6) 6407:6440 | 15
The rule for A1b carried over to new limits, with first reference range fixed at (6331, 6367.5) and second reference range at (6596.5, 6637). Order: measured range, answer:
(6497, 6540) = -0.020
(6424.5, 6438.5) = -0.045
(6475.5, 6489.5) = -0.056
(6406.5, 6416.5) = 0.033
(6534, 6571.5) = 0.011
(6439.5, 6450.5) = -0.043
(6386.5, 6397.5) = -0.018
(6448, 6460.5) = -0.006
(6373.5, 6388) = -0.032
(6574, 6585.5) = -0.057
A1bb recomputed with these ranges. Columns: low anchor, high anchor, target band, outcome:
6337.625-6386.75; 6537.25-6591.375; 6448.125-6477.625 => -0.025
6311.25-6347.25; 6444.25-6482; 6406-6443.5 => 0.013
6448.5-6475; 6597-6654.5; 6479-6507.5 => 0.020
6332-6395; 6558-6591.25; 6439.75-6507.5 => -0.014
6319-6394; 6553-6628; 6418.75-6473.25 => -0.022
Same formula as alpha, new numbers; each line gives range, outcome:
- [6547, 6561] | 16.6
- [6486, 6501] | 16.5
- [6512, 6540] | 17.3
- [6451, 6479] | 17.3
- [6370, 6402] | 17.2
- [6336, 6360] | 16.9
